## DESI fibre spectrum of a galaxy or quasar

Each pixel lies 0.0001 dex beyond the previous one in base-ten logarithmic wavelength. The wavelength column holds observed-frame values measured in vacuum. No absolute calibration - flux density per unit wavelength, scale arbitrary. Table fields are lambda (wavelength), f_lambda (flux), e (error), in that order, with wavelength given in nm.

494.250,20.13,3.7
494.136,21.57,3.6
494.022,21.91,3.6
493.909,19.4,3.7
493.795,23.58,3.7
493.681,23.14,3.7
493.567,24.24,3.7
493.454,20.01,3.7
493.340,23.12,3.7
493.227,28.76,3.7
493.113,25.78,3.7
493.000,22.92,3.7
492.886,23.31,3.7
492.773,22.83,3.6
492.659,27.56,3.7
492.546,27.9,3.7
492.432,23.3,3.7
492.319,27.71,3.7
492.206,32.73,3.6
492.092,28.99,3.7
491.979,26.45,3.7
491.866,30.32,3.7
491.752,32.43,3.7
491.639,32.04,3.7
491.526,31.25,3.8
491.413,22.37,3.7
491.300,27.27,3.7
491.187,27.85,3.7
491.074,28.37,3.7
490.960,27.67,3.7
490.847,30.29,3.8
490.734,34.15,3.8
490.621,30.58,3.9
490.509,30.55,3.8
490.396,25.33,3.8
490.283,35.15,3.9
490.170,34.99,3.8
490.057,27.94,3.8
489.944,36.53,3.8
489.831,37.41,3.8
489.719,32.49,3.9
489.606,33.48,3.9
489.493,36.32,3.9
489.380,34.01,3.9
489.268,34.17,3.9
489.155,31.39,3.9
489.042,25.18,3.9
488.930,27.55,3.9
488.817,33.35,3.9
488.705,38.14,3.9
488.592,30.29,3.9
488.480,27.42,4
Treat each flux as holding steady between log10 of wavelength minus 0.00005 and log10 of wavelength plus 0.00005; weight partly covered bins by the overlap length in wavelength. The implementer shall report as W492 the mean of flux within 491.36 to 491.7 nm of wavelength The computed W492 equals 28.7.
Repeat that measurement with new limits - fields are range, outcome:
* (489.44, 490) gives 35.2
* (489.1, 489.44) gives 33.2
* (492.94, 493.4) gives 25.1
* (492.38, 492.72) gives 26.2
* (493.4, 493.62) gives 22.2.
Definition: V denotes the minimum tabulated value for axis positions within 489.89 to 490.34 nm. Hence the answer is 27.94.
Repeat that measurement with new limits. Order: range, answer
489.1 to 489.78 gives 31.39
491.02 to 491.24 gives 27.85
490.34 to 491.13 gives 25.33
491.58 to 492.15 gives 26.45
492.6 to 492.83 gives 22.83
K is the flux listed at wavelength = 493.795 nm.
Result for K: 23.58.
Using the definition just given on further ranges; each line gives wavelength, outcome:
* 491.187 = 27.85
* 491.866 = 30.32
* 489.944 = 36.53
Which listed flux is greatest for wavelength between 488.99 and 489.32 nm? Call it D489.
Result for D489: 34.17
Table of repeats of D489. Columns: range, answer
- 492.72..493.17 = 25.78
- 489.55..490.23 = 37.41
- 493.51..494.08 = 24.24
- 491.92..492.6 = 32.73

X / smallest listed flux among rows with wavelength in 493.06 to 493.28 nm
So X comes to 25.78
